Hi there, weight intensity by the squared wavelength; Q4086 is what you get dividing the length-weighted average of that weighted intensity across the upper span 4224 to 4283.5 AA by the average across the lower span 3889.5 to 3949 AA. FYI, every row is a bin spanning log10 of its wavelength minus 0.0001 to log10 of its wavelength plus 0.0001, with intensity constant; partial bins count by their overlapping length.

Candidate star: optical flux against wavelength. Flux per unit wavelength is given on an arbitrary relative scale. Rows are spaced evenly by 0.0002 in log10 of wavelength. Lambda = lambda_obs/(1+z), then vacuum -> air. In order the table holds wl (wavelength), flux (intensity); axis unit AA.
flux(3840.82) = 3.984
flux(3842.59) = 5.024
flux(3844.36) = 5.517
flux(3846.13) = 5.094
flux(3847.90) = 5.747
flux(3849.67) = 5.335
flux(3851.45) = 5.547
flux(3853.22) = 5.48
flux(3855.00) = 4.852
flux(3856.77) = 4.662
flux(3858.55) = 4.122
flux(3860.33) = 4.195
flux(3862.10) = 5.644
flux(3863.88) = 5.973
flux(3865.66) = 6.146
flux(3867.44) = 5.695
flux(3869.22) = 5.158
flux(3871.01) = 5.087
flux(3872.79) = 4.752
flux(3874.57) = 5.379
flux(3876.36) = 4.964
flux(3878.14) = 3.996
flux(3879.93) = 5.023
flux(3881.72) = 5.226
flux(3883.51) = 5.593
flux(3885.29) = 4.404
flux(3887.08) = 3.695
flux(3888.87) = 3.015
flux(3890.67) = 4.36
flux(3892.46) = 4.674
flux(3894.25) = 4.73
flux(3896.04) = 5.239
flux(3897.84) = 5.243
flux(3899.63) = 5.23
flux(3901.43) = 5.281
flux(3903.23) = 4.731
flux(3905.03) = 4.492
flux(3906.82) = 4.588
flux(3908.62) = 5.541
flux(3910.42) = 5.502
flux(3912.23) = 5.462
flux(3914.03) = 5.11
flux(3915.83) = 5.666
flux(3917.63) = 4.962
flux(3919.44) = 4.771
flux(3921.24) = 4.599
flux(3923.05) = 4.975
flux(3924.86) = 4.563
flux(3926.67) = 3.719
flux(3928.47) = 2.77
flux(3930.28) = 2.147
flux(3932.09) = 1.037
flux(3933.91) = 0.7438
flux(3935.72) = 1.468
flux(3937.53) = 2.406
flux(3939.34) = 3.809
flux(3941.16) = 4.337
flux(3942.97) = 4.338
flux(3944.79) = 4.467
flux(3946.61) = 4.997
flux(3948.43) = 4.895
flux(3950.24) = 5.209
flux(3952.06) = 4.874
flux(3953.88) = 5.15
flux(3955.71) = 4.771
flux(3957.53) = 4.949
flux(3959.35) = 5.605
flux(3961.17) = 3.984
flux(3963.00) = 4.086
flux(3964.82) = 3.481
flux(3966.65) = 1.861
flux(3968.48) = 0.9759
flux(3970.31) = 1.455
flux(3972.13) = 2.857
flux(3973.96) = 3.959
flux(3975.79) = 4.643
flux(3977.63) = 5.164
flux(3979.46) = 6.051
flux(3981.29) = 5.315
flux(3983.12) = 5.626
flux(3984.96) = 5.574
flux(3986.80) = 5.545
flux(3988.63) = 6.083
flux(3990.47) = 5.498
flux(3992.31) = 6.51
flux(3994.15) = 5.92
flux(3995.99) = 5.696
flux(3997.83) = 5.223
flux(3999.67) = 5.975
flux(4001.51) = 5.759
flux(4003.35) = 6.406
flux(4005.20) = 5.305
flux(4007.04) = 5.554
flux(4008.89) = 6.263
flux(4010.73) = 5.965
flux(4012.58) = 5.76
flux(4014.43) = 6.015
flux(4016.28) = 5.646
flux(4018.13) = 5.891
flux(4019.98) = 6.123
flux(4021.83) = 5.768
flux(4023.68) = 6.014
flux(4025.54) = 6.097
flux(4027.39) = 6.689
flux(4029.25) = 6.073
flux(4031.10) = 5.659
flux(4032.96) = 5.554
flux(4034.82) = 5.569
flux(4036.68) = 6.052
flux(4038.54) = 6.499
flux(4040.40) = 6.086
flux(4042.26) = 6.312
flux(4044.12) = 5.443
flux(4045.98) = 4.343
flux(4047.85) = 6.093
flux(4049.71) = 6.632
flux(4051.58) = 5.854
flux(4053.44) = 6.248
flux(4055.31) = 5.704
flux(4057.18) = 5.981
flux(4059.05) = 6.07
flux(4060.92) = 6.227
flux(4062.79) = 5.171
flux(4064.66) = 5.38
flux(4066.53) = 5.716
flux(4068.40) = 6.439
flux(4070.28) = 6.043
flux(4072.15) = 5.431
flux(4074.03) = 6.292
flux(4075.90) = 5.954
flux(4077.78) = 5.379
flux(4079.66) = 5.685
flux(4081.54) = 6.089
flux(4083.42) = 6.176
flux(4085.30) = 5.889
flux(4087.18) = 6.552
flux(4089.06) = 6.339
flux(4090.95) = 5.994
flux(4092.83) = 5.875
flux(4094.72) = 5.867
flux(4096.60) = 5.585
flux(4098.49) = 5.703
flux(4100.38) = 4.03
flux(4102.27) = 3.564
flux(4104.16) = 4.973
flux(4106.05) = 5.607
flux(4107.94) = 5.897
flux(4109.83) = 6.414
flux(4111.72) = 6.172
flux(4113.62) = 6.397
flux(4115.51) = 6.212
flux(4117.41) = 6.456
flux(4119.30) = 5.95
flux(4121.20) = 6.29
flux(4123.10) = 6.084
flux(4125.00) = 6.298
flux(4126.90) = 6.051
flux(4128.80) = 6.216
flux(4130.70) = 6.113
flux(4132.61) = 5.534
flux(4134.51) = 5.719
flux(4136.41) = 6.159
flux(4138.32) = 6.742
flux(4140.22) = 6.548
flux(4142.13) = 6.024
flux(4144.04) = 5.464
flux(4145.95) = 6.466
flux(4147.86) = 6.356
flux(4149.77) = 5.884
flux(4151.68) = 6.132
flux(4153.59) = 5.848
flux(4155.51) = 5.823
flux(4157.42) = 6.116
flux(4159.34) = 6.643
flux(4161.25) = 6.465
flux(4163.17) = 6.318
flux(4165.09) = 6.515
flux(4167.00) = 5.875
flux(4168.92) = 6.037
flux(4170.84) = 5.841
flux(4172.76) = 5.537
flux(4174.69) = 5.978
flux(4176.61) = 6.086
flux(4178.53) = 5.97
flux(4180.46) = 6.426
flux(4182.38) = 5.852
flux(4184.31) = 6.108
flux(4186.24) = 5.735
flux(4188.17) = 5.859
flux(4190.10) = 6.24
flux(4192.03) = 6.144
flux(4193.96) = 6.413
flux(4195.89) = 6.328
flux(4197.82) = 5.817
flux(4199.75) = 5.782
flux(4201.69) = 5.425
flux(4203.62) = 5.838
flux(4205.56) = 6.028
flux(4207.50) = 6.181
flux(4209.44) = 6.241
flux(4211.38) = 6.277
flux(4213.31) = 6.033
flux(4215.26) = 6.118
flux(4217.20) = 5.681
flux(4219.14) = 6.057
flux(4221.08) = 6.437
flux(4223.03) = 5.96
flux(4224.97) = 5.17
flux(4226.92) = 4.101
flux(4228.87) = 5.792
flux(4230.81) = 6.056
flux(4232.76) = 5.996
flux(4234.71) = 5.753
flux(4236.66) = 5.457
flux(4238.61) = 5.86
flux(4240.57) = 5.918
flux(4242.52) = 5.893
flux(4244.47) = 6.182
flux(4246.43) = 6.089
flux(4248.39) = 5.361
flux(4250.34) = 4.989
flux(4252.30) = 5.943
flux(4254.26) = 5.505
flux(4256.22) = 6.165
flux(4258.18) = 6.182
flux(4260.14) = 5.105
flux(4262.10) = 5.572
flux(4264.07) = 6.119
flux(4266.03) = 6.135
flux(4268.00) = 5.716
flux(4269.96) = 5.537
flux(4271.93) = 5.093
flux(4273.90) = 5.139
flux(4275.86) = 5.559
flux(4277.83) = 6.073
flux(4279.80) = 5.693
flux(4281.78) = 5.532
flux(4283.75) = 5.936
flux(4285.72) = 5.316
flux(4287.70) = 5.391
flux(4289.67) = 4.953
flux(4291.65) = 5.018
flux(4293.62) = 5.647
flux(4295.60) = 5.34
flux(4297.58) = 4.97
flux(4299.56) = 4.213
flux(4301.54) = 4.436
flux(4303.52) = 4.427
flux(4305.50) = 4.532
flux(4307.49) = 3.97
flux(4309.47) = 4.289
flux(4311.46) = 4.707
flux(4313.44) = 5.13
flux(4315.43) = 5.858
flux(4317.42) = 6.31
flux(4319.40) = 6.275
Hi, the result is 1.57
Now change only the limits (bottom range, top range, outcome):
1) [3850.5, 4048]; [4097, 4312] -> 1.32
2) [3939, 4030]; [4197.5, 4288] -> 1.28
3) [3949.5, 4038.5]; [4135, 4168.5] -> 1.28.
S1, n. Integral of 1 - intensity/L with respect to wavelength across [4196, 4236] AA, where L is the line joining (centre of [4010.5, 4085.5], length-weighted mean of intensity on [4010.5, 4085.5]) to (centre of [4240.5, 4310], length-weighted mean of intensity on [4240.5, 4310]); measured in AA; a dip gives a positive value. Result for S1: -2.3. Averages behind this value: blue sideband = 5.9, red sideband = 5.39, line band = 5.85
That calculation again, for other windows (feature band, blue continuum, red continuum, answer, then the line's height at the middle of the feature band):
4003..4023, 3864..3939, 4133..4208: -2.93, 5.12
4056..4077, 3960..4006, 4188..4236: -2.82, 5.18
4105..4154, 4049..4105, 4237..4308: -3.85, 5.67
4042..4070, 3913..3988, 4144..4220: -4.79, 4.98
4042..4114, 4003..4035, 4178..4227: 1.85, 5.92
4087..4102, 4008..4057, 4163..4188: 0.91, 5.97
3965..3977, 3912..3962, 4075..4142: 4.67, 4.47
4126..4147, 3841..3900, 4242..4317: -3.48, 5.23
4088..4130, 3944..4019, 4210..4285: -3.63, 5.36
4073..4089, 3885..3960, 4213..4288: -3.25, 5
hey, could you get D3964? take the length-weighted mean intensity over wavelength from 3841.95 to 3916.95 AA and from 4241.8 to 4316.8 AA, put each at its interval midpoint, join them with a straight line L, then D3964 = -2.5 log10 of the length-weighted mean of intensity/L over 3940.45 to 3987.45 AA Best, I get 0.164 mag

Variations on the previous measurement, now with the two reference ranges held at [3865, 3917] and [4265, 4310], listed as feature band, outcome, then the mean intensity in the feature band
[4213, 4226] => -0.15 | 5.91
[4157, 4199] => -0.19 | 6.1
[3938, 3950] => 0.13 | 4.44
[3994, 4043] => -0.18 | 5.92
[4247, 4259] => -0.11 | 5.7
